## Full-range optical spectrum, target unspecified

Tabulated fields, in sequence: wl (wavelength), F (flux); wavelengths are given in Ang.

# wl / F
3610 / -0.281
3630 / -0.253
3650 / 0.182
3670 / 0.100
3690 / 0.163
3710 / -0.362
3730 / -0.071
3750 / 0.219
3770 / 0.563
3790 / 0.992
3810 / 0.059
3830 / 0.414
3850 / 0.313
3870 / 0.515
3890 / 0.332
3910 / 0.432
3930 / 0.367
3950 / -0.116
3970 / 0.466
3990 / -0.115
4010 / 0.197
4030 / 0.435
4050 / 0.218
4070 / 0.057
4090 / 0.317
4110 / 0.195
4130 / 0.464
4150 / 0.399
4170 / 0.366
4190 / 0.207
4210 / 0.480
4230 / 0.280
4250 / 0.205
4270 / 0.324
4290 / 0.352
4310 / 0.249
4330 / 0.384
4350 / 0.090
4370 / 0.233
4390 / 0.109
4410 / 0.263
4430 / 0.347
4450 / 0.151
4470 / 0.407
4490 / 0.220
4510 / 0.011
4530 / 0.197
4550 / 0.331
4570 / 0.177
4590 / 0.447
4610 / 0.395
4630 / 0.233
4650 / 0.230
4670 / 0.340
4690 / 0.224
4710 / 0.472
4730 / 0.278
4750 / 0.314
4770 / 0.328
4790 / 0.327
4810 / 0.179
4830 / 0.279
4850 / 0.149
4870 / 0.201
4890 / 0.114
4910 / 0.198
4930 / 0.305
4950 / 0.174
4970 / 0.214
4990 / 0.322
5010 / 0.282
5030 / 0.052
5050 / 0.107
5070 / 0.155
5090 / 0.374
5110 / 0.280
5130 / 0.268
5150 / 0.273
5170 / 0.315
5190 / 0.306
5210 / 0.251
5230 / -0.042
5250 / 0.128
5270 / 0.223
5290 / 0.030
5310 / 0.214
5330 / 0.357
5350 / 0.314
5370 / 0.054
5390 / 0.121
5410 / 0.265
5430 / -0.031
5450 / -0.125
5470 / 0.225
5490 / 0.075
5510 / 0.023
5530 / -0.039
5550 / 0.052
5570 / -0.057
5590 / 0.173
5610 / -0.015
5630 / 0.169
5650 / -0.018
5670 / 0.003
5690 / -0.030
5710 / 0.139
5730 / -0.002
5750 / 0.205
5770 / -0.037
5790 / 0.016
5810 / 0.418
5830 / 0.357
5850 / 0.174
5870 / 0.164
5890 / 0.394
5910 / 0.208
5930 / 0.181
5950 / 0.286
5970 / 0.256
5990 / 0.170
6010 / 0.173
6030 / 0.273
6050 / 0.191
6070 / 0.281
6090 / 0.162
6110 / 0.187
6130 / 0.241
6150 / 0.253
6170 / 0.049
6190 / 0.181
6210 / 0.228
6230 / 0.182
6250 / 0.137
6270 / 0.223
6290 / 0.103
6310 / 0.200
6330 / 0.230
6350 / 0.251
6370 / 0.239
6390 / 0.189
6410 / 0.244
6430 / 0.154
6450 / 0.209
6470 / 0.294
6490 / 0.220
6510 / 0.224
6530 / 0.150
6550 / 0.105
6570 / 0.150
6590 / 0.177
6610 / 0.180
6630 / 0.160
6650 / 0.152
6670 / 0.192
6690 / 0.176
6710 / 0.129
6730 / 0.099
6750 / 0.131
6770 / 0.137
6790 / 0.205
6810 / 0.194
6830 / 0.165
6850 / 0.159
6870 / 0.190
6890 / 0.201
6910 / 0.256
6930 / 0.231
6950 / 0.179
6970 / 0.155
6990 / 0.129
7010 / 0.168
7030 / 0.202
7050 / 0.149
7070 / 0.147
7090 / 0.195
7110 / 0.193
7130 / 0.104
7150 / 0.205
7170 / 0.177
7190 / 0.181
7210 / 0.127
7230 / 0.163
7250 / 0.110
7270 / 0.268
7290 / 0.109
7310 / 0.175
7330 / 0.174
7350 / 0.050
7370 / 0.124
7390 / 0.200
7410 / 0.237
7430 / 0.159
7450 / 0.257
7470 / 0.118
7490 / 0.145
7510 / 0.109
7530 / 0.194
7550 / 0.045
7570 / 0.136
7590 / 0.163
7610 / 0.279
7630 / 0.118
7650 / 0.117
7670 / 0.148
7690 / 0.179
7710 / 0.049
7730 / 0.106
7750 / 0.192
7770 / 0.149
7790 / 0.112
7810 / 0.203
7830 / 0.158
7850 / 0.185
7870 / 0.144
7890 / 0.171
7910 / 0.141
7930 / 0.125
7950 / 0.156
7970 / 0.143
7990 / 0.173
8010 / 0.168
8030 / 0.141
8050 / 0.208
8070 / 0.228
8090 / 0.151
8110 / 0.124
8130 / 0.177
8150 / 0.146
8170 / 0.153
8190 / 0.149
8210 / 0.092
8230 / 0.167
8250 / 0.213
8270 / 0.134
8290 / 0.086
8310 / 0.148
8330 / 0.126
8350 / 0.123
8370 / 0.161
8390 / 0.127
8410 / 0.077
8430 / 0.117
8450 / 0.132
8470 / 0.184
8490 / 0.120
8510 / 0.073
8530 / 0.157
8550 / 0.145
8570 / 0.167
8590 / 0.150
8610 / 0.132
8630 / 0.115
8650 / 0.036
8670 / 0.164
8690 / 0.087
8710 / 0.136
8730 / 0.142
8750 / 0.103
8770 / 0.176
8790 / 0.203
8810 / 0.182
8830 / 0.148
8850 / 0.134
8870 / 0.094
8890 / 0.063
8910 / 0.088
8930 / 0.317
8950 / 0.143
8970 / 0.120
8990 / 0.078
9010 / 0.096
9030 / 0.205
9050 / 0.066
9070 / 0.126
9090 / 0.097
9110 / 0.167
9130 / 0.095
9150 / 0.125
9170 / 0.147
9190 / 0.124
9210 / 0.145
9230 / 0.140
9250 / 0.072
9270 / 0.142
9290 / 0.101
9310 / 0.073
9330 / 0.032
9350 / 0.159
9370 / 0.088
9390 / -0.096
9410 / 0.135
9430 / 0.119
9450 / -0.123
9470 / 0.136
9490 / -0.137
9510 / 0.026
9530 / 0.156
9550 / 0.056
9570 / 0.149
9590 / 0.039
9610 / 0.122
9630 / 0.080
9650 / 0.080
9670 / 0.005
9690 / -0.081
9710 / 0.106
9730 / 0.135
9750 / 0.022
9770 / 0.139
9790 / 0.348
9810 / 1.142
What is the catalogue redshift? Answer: 1.63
